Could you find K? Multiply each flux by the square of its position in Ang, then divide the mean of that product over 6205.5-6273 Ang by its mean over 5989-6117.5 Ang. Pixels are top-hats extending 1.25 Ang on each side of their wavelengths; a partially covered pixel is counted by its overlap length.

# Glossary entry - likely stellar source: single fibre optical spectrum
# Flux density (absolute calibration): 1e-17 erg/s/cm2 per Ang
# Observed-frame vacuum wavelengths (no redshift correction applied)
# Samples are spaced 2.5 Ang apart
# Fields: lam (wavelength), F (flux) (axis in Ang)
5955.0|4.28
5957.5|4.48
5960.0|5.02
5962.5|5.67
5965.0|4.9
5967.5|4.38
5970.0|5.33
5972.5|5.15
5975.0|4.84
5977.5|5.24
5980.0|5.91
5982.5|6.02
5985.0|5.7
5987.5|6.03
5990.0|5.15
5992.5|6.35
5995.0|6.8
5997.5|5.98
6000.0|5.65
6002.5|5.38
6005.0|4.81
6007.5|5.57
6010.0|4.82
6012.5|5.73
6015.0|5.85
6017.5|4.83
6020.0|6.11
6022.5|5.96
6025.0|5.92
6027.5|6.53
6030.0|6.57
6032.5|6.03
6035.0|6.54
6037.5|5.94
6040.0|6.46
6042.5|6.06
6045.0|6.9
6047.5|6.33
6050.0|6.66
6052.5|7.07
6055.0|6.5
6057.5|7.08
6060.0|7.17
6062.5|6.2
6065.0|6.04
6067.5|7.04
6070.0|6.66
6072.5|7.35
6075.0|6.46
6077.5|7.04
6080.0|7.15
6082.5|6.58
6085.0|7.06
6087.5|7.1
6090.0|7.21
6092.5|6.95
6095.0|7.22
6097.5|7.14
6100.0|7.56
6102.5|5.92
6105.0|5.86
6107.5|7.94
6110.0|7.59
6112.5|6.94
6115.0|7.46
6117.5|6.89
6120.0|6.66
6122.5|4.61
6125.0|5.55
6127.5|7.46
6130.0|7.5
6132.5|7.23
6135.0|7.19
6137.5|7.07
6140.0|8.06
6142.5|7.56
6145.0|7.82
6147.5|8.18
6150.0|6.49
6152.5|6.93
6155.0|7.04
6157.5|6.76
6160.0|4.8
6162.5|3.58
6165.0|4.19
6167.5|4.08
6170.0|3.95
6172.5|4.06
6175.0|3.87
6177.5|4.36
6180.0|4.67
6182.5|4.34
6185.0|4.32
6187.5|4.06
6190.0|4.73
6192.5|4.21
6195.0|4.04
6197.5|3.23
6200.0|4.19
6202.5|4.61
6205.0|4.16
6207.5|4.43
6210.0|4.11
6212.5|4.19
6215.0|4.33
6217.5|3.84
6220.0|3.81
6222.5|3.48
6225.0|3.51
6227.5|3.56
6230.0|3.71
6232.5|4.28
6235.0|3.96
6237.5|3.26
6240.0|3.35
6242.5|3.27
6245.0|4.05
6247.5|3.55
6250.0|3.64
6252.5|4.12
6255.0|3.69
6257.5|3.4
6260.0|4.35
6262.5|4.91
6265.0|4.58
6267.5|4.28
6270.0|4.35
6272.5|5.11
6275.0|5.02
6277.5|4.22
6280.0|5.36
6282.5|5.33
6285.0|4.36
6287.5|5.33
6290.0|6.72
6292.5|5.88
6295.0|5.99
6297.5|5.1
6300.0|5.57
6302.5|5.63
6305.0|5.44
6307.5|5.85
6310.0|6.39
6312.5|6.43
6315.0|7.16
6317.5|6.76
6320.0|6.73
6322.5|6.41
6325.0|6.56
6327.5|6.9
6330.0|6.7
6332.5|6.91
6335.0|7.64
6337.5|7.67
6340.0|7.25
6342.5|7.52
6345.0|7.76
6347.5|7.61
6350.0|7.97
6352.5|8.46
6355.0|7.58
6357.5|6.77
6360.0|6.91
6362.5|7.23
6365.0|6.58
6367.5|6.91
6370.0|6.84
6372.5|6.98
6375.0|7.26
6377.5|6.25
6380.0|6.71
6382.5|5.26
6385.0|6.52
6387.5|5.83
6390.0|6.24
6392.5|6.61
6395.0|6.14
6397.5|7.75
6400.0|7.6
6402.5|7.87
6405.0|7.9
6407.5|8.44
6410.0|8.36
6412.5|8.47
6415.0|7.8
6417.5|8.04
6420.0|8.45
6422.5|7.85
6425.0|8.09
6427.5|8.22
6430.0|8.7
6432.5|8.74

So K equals 0.65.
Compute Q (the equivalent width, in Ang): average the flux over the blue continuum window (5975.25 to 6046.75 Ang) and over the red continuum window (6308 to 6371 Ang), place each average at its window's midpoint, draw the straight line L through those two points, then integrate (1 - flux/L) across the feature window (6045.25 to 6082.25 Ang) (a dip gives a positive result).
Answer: -4.2 Ang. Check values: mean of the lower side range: 5.88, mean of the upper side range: 7.09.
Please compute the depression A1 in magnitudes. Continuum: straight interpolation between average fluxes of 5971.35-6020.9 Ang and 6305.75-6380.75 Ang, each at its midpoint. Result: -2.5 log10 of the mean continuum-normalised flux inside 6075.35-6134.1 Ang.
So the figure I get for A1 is -0.14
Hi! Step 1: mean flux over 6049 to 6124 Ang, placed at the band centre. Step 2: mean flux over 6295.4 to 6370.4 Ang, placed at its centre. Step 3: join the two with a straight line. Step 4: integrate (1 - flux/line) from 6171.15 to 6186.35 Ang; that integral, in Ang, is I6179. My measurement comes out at 5.71 Ang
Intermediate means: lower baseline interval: 6.83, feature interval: 4.27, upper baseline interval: 6.83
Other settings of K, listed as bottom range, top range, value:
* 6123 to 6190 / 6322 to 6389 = 1.29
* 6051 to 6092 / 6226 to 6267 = 0.60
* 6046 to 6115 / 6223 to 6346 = 0.82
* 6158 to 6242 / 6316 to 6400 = 1.80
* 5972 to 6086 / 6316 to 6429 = 1.31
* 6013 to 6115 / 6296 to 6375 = 1.13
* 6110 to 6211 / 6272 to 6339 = 1.14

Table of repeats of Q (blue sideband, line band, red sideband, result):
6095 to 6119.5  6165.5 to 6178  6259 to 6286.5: 4.2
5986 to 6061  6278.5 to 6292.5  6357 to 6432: 3.0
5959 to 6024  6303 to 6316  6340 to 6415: 1.3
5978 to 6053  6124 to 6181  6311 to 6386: 3.2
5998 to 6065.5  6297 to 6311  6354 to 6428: 2.6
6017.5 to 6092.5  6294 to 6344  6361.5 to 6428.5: 4.0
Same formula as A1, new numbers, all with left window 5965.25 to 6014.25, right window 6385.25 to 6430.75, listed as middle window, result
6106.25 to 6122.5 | -0.15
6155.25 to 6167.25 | 0.28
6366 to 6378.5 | 0.09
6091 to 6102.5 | -0.17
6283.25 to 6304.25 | 0.26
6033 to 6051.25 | -0.11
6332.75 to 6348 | -0.03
